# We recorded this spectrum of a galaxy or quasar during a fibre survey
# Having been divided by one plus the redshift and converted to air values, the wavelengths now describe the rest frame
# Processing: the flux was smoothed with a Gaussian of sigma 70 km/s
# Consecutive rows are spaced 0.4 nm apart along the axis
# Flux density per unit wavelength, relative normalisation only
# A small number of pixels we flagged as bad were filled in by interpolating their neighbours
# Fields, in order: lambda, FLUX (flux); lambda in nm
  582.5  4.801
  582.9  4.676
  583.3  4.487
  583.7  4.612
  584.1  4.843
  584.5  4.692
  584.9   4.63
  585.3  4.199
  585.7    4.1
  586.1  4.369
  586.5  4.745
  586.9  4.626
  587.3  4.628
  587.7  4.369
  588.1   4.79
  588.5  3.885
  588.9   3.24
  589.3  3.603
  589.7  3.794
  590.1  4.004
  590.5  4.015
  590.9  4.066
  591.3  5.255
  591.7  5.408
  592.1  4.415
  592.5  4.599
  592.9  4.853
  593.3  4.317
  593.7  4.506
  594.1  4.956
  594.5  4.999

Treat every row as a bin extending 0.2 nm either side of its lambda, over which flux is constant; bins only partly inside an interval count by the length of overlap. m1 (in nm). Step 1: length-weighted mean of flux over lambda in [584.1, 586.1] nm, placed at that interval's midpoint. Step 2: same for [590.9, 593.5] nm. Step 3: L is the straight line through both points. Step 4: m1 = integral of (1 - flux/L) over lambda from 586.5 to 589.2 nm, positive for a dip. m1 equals 0.17 nm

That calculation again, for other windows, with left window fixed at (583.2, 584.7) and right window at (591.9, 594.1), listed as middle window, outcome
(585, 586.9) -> 0.10 nm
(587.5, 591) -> 0.49 nm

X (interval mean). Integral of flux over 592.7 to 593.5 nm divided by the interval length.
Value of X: 4.58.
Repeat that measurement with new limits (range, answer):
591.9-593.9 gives 4.54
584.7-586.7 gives 4.41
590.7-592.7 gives 4.75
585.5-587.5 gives 4.49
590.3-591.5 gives 4.45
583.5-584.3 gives 4.73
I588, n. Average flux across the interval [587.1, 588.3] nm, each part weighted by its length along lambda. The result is 4.6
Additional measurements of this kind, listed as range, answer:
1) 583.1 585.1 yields 4.65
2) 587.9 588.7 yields 4.34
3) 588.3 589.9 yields 3.63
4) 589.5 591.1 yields 3.97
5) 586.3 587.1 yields 4.69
